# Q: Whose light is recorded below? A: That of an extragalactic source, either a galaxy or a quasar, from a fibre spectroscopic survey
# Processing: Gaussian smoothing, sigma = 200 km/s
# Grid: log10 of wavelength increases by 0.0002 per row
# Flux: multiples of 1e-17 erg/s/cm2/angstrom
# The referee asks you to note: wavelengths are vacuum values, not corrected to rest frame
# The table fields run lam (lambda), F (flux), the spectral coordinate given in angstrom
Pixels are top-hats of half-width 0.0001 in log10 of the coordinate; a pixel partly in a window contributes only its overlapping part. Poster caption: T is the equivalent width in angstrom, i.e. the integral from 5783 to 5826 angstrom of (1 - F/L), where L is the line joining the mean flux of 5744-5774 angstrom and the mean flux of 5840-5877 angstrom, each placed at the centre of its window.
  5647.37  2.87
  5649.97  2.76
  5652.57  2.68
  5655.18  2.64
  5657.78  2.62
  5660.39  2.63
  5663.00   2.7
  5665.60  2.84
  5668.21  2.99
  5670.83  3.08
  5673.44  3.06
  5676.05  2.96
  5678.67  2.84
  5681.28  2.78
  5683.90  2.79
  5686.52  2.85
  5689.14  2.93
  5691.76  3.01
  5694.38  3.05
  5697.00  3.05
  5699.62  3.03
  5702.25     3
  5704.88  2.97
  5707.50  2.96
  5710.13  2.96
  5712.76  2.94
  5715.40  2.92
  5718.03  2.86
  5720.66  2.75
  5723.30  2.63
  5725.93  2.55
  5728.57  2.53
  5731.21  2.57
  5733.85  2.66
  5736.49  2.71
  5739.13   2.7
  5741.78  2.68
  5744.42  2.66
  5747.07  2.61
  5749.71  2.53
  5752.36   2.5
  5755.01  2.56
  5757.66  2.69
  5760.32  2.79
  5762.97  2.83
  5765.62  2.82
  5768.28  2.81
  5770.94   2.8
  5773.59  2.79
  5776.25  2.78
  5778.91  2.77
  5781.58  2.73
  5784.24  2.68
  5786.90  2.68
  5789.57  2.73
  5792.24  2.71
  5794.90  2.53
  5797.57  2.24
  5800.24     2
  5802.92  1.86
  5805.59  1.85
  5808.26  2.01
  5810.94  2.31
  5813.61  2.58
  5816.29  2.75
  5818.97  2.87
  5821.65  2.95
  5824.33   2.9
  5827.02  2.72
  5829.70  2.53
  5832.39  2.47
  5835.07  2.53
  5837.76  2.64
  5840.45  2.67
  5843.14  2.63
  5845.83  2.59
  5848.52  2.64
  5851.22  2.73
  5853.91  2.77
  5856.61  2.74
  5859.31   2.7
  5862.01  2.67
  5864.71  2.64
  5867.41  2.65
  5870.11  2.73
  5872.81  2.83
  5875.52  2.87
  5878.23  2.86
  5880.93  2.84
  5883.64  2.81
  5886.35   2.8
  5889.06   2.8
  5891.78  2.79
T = 3.5 angstrom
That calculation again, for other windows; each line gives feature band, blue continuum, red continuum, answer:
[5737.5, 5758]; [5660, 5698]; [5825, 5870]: 1.4 angstrom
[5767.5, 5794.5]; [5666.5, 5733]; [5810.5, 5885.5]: 0.4 angstrom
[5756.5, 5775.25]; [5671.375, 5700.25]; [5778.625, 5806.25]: -1.7 angstrom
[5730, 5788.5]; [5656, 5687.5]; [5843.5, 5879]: 1.8 angstrom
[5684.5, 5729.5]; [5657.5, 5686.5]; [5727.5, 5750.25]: -2.4 angstrom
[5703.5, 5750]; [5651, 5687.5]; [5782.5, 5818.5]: -1.8 angstrom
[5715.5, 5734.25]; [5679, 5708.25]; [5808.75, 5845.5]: 1.3 angstrom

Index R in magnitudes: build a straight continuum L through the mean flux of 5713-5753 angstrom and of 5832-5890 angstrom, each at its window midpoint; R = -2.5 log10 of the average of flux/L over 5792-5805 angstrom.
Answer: 0.215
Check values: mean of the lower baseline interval 2.67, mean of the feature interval 2.21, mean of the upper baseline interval 2.71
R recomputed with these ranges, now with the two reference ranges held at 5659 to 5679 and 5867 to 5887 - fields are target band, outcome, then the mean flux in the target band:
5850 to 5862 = 0.03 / 2.73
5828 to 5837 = 0.12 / 2.53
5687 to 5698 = -0.04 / 3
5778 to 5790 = 0.05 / 2.71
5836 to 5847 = 0.08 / 2.63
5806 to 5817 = 0.20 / 2.35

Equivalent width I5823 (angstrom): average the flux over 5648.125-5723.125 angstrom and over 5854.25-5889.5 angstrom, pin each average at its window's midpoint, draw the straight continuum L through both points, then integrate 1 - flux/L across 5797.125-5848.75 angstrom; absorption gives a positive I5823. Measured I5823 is 5.6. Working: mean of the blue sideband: 2.88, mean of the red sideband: 2.76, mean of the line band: 2.49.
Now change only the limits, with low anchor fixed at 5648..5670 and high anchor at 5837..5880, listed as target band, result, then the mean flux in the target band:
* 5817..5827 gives -0.6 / 2.87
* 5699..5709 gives -0.9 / 2.99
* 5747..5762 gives 0.6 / 2.62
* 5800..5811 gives 3.0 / 1.97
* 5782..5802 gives 1.6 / 2.51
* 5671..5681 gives -0.8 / 2.95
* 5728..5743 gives 0.5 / 2.65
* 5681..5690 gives -0.3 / 2.84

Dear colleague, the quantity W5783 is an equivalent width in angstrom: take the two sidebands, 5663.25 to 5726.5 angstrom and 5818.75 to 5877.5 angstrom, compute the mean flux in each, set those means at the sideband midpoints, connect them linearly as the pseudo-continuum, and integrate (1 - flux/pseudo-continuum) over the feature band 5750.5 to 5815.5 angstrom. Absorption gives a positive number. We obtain 5.74 angstrom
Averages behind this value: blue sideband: 2.91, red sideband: 2.7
